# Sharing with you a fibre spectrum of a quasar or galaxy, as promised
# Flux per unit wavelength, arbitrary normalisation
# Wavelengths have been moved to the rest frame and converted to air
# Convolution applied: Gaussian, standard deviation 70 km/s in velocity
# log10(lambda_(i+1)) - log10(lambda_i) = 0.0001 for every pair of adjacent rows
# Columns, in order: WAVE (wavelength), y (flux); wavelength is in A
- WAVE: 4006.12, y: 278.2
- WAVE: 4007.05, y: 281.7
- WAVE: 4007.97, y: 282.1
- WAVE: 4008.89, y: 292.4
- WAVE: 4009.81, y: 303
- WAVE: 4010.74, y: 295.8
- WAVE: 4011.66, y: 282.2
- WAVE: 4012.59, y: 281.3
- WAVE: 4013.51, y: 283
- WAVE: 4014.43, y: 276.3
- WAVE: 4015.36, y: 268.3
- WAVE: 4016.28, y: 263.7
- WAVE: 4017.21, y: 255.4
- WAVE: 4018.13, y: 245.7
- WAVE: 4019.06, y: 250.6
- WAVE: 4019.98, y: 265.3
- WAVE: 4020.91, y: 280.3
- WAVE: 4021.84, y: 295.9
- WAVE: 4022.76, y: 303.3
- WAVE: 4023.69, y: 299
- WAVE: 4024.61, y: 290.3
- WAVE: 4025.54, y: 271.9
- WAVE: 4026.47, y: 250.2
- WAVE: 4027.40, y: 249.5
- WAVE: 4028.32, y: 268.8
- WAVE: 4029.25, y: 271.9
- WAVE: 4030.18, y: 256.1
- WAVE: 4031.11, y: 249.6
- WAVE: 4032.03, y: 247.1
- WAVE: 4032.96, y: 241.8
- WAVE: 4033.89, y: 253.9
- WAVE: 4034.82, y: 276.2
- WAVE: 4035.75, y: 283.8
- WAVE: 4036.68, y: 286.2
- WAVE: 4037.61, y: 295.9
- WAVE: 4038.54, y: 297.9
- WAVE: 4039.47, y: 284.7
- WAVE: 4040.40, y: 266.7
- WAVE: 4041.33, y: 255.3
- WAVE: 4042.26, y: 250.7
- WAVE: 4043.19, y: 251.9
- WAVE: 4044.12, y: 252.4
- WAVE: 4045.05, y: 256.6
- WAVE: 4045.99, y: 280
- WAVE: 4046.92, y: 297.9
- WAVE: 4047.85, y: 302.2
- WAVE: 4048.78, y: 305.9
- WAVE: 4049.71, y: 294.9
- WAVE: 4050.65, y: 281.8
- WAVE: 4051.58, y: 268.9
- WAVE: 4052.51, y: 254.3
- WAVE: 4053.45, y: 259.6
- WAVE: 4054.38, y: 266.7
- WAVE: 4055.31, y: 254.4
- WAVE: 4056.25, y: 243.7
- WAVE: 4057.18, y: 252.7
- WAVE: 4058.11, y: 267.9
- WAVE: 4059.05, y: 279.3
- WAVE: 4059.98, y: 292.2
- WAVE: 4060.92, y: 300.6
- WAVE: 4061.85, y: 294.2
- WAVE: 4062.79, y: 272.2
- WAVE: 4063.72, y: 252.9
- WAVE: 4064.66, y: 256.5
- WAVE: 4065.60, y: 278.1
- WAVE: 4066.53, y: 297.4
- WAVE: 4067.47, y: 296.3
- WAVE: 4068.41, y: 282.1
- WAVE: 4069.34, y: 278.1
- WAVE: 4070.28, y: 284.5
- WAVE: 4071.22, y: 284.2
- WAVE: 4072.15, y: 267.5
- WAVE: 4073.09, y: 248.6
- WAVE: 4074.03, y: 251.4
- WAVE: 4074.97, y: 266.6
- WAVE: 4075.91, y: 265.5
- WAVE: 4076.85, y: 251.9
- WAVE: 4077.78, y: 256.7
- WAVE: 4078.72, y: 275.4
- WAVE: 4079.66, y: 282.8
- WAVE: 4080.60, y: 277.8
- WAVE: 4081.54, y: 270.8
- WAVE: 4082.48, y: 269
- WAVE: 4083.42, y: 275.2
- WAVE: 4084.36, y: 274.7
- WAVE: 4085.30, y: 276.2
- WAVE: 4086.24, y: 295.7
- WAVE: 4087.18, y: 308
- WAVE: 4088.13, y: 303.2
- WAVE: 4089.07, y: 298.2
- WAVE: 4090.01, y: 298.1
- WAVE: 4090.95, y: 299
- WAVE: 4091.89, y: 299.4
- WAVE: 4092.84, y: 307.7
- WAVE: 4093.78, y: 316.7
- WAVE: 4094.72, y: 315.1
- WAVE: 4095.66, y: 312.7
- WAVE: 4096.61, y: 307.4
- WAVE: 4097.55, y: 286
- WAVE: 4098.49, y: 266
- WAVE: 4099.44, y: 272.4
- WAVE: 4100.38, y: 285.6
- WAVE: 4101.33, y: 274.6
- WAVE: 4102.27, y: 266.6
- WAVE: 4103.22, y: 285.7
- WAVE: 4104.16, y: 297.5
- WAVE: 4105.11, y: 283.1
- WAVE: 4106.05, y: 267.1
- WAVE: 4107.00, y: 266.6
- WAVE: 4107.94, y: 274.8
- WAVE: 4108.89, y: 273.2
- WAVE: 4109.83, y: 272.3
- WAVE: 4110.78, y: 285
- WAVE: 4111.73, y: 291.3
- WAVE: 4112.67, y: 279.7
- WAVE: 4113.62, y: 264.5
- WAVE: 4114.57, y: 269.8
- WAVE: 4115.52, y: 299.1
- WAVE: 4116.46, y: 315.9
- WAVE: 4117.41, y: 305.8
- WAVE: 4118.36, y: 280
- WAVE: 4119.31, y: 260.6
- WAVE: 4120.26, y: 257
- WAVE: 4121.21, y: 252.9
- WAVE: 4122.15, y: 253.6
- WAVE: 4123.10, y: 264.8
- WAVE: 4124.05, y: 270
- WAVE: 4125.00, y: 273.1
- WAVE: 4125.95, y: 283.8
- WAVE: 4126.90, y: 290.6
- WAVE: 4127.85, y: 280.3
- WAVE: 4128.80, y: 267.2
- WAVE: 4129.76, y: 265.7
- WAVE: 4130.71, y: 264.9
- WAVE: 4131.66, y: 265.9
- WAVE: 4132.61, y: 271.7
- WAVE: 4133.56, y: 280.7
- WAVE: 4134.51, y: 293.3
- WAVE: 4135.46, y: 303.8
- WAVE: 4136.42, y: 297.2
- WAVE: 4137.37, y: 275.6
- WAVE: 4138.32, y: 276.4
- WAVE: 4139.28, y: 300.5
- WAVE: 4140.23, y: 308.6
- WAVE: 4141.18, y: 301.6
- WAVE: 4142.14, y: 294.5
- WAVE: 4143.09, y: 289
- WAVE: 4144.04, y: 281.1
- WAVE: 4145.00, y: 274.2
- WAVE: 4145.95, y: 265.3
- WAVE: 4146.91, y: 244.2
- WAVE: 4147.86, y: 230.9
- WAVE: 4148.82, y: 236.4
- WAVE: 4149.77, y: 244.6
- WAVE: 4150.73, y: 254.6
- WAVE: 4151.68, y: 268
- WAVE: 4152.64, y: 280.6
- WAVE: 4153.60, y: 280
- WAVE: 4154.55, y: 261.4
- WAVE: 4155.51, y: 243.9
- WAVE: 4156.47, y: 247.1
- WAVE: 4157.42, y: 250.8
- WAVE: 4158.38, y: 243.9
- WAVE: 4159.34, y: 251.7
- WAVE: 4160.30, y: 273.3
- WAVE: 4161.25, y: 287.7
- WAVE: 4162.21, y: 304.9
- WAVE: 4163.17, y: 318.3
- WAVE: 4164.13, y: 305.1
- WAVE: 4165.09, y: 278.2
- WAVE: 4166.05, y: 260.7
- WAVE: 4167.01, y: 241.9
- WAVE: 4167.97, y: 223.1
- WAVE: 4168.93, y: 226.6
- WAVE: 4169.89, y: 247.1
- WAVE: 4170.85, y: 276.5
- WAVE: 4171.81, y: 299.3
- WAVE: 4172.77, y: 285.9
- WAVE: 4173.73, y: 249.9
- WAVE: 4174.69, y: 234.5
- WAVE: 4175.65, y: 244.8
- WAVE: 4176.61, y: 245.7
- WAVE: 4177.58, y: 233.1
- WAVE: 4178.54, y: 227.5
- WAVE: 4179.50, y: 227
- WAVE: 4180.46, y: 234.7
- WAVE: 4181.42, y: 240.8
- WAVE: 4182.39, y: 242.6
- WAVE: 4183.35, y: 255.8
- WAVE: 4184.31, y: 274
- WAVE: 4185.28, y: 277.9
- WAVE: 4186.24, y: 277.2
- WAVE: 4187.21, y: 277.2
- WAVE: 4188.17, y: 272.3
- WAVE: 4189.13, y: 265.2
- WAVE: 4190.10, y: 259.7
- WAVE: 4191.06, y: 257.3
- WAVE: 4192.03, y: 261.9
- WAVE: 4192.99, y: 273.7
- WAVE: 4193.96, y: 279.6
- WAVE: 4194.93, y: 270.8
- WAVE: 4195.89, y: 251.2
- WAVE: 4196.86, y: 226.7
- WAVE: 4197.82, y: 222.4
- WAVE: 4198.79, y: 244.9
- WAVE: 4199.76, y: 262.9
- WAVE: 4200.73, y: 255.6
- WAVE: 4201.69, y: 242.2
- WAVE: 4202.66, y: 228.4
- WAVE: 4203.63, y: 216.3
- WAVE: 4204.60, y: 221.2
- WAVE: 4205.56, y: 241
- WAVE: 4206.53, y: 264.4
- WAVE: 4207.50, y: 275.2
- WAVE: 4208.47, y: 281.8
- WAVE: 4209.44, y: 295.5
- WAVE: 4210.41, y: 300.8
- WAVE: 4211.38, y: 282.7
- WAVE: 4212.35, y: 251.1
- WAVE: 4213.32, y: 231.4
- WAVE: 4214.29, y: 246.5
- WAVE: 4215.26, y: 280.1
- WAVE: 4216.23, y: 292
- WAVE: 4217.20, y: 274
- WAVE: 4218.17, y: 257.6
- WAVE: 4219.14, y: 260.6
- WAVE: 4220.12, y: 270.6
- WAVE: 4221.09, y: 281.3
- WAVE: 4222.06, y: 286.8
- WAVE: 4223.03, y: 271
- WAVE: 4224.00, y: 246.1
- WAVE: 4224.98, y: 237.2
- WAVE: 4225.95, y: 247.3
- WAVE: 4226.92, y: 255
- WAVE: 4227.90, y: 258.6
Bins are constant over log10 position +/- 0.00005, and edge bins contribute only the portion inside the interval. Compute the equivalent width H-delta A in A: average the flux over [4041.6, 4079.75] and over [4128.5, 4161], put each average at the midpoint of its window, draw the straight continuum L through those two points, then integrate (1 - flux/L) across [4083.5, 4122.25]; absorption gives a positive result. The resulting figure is -2.1 A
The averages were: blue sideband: 272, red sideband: 270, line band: 286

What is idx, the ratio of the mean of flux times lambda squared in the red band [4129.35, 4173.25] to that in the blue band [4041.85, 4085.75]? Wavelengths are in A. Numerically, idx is 1.04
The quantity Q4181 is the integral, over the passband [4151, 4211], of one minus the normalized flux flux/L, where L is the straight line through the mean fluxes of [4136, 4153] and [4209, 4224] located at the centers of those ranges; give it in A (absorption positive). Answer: 2.9 A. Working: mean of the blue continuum 273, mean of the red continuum 271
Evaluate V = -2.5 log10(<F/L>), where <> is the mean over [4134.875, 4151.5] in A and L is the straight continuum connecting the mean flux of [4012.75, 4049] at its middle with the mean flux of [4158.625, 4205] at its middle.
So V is -0.06 mag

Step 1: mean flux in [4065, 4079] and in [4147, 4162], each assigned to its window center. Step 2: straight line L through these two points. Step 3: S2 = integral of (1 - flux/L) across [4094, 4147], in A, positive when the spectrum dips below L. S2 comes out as -3.5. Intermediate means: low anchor 272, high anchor 258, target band 281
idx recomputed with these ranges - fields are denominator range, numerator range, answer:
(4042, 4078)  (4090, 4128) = 1.07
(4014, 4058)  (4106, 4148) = 1.08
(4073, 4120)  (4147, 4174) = 0.96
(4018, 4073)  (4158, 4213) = 1.02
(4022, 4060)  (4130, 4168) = 1.06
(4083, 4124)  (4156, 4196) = 0.95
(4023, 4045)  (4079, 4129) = 1.09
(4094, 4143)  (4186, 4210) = 0.95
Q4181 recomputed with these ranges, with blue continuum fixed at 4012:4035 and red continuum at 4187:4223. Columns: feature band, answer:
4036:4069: -1.05 A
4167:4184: 1.00 A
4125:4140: -1.00 A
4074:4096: -1.68 A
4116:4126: -0.36 A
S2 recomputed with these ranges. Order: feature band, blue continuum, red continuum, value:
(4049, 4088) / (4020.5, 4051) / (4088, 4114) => 1.0 A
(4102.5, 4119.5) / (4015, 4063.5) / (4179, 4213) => -1.1 A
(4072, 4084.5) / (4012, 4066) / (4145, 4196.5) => 0.1 A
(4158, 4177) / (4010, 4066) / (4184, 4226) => -0.1 A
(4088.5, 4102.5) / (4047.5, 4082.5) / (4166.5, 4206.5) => -1.4 A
